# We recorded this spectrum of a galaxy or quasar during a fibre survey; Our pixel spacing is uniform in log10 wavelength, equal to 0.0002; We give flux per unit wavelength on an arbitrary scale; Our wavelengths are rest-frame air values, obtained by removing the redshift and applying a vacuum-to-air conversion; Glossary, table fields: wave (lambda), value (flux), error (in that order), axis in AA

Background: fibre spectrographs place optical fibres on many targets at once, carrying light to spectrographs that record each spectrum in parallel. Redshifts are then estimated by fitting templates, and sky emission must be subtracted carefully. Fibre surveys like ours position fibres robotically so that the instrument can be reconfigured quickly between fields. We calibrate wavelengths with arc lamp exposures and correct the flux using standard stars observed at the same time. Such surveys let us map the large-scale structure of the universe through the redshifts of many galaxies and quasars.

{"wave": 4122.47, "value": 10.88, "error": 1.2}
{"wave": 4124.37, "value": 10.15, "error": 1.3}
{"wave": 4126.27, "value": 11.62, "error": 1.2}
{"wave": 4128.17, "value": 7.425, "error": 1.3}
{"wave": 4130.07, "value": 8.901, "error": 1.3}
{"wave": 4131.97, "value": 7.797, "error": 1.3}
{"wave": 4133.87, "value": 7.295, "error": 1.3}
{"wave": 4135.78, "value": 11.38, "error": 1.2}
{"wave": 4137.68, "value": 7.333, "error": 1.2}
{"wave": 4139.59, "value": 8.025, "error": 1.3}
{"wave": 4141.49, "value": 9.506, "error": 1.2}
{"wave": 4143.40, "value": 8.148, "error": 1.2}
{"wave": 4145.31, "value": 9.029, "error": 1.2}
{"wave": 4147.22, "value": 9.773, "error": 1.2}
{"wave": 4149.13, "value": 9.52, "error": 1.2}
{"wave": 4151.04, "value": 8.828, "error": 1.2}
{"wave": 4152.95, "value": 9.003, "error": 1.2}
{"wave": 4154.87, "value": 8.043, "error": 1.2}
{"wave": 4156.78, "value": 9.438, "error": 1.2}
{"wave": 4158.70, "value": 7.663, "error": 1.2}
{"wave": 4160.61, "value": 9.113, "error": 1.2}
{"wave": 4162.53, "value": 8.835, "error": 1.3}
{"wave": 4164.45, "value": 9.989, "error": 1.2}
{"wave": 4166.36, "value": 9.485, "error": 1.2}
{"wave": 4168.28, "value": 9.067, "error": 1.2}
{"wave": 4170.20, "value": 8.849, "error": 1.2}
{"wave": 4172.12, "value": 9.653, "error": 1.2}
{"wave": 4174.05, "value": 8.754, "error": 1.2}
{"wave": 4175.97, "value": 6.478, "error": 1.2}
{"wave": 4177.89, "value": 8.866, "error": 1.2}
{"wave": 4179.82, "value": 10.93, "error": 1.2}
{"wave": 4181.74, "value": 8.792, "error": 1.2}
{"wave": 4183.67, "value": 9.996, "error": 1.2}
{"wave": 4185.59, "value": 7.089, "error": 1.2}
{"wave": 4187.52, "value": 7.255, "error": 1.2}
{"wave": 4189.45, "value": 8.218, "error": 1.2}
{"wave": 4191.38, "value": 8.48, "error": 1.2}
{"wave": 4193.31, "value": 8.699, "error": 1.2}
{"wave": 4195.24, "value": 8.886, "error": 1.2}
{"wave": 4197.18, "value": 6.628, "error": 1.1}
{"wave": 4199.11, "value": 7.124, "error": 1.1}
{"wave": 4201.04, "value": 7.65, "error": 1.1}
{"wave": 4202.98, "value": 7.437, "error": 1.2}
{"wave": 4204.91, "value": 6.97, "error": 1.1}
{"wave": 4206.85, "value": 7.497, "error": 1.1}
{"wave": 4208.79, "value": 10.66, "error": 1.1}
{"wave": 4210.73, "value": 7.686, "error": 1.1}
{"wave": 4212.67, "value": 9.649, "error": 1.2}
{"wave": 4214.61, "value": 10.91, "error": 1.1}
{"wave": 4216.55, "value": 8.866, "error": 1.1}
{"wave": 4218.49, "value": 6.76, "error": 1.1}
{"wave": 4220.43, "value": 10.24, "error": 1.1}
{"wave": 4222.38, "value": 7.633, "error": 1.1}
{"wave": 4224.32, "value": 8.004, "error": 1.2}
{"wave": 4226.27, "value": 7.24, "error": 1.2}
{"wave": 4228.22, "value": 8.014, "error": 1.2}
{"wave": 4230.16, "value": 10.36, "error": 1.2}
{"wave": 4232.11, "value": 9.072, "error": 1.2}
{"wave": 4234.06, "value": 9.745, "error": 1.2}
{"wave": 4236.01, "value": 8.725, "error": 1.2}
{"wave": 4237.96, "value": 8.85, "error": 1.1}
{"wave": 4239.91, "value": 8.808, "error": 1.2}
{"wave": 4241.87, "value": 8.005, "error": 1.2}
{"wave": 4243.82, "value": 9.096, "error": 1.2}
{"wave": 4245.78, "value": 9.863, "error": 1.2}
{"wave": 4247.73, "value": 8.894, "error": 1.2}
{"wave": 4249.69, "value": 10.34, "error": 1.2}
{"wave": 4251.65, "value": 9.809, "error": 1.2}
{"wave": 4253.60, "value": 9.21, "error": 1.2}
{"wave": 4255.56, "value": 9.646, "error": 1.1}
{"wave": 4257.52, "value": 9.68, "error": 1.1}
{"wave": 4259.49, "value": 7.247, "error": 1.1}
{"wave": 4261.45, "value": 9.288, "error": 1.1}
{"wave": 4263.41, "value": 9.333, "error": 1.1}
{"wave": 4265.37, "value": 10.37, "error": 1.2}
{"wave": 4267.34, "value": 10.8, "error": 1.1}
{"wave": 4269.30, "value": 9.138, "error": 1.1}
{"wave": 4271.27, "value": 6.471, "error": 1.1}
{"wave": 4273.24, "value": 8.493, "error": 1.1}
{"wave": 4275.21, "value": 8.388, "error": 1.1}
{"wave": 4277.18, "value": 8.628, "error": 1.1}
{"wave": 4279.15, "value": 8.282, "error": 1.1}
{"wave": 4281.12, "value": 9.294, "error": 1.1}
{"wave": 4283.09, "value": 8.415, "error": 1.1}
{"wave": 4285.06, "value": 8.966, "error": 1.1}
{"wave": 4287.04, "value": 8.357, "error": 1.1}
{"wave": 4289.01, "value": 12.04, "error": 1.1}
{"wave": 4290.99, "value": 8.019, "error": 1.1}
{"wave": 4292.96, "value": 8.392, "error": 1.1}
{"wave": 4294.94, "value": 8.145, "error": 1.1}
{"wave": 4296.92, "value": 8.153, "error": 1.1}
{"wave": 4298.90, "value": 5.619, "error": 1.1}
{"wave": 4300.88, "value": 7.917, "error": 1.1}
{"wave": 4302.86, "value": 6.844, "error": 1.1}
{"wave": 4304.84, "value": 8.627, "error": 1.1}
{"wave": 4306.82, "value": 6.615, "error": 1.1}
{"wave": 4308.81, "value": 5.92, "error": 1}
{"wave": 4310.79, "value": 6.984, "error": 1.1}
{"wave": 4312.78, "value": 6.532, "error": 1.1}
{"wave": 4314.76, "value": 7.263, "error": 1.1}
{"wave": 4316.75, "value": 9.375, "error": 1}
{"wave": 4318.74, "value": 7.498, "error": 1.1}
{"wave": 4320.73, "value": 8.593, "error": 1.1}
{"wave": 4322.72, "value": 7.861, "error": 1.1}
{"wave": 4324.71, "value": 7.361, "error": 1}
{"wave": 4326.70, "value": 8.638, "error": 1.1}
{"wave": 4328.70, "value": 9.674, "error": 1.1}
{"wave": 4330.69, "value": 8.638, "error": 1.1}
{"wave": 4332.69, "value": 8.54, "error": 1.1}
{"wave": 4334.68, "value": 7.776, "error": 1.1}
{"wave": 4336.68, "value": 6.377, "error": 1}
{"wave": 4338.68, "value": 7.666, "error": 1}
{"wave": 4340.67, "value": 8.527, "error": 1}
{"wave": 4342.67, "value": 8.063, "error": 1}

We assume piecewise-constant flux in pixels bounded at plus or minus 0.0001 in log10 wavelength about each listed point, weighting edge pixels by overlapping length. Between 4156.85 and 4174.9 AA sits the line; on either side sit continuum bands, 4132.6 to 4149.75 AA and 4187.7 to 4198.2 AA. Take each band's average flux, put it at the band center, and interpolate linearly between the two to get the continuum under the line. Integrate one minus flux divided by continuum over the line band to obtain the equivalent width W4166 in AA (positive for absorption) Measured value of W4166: -1.21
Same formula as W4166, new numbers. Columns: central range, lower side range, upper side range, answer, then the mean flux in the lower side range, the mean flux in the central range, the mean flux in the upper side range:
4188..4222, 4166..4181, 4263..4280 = 2.3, 8.99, 8.35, 8.86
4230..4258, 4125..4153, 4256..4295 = -1.2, 8.92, 9.31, 8.91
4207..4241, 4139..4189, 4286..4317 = -2.0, 8.85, 8.86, 7.76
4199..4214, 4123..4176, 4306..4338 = 0.6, 8.95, 8.21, 7.73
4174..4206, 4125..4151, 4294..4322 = 1.4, 8.92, 8.11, 7.44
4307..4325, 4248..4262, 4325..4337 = 2.2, 9.29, 7.45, 8.32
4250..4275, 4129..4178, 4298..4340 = -3.4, 8.8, 9.13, 7.65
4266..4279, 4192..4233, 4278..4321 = -0.9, 8.38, 8.67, 7.98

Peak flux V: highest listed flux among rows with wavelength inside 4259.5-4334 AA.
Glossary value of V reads 12.04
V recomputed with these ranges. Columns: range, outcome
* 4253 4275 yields 10.8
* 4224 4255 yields 10.36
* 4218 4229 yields 10.24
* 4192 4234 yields 10.91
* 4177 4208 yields 10.93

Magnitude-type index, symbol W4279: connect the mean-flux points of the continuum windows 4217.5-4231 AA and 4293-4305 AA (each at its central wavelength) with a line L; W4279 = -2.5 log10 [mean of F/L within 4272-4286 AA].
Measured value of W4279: -0.114 mag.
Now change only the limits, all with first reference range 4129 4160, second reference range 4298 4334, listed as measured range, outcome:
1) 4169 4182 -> -0.05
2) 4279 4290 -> -0.18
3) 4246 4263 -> -0.15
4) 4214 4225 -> -0.05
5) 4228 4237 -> -0.13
